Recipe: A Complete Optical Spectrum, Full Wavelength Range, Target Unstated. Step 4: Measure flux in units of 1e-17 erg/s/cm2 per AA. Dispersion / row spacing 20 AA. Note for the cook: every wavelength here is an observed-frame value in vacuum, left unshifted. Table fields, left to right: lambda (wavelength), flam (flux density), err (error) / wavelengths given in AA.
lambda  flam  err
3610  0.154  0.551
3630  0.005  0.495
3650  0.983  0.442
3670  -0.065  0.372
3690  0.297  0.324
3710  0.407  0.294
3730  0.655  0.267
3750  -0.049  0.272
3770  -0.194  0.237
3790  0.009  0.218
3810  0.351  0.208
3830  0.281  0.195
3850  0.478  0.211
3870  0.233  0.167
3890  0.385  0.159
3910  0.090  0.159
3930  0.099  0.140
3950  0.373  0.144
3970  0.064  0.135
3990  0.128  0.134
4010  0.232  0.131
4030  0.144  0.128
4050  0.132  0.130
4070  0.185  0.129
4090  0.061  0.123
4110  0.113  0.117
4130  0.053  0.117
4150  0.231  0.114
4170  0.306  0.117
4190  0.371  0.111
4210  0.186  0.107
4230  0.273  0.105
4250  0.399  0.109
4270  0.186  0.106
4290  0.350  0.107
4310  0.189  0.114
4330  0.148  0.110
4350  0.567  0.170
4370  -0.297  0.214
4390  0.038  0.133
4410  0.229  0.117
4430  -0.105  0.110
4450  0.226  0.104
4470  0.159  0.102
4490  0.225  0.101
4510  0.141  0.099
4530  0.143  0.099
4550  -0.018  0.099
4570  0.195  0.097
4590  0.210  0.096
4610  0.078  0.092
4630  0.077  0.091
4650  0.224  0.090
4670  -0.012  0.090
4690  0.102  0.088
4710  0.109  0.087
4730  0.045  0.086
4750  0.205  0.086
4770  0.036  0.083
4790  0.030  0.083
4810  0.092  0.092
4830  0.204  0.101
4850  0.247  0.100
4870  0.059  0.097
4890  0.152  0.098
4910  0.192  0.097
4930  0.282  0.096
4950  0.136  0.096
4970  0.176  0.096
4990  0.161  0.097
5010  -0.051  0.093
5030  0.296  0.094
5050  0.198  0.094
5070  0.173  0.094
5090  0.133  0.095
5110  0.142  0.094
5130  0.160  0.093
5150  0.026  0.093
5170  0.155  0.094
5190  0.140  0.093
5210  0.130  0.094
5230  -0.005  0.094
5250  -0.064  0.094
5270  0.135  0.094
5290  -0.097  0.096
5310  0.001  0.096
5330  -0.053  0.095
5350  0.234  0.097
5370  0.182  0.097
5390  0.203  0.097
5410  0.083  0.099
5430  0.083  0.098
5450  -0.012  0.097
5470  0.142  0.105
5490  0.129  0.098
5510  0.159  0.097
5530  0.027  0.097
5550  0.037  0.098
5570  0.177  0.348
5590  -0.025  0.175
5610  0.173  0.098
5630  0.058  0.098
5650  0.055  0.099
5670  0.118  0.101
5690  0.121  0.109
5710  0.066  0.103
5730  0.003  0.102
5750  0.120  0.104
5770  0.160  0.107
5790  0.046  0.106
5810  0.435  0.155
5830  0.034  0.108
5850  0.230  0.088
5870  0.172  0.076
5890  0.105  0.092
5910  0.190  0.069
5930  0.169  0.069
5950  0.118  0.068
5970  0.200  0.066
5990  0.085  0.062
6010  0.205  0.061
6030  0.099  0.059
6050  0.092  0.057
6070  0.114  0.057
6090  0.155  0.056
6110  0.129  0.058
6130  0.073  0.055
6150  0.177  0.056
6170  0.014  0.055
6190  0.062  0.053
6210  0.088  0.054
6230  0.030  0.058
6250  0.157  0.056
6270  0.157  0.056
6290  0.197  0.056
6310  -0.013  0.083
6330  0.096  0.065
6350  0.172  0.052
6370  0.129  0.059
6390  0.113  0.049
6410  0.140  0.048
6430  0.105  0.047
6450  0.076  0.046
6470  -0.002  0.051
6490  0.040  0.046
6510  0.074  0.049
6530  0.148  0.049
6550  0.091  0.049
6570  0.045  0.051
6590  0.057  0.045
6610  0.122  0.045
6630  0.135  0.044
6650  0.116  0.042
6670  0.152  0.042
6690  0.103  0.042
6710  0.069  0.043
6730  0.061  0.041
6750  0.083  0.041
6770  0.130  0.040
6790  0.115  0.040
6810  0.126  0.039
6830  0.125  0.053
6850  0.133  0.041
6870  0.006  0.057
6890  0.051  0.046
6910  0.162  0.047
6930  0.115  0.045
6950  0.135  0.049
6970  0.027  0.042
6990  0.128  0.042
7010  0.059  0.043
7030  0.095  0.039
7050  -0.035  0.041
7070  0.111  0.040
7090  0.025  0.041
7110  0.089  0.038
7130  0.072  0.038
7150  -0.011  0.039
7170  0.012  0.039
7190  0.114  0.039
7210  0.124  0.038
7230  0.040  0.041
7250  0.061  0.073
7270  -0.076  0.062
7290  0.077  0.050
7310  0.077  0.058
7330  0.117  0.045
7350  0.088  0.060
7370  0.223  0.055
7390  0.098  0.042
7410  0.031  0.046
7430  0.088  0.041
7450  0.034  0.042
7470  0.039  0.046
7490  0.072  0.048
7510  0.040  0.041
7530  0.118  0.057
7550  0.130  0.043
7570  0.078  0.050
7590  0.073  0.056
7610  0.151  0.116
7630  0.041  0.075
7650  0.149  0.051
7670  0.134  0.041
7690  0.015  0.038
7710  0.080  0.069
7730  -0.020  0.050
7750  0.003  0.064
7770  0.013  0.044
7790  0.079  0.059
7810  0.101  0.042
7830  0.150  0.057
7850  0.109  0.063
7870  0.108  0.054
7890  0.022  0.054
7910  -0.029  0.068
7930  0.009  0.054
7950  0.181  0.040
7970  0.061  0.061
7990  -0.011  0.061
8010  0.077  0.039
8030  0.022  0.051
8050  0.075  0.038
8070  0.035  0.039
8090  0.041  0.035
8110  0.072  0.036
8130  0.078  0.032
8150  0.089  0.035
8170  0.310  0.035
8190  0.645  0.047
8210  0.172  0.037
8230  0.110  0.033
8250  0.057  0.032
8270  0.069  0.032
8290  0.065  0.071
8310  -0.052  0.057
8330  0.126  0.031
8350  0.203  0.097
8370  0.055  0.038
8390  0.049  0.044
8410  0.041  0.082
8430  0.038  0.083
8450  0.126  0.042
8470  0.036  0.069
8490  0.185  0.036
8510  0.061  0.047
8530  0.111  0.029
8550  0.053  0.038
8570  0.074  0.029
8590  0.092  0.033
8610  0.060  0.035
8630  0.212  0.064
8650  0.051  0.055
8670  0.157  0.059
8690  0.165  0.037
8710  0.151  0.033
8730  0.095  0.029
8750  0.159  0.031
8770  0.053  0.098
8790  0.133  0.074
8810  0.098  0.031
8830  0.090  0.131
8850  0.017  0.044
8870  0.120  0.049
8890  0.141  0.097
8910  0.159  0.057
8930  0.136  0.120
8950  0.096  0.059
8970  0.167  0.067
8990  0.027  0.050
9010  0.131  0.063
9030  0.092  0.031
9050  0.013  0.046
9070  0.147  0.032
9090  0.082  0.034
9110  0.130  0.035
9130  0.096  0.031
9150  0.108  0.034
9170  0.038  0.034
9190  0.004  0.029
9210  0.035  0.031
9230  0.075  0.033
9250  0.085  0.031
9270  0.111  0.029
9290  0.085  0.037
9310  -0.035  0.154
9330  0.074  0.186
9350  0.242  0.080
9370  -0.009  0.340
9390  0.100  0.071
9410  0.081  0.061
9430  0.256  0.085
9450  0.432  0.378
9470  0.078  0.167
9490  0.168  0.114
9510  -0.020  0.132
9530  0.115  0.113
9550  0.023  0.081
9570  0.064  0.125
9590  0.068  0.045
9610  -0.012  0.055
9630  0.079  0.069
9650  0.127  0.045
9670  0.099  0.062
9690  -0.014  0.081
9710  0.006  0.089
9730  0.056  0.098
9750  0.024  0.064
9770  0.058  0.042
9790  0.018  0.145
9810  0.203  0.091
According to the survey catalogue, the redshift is 1.194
